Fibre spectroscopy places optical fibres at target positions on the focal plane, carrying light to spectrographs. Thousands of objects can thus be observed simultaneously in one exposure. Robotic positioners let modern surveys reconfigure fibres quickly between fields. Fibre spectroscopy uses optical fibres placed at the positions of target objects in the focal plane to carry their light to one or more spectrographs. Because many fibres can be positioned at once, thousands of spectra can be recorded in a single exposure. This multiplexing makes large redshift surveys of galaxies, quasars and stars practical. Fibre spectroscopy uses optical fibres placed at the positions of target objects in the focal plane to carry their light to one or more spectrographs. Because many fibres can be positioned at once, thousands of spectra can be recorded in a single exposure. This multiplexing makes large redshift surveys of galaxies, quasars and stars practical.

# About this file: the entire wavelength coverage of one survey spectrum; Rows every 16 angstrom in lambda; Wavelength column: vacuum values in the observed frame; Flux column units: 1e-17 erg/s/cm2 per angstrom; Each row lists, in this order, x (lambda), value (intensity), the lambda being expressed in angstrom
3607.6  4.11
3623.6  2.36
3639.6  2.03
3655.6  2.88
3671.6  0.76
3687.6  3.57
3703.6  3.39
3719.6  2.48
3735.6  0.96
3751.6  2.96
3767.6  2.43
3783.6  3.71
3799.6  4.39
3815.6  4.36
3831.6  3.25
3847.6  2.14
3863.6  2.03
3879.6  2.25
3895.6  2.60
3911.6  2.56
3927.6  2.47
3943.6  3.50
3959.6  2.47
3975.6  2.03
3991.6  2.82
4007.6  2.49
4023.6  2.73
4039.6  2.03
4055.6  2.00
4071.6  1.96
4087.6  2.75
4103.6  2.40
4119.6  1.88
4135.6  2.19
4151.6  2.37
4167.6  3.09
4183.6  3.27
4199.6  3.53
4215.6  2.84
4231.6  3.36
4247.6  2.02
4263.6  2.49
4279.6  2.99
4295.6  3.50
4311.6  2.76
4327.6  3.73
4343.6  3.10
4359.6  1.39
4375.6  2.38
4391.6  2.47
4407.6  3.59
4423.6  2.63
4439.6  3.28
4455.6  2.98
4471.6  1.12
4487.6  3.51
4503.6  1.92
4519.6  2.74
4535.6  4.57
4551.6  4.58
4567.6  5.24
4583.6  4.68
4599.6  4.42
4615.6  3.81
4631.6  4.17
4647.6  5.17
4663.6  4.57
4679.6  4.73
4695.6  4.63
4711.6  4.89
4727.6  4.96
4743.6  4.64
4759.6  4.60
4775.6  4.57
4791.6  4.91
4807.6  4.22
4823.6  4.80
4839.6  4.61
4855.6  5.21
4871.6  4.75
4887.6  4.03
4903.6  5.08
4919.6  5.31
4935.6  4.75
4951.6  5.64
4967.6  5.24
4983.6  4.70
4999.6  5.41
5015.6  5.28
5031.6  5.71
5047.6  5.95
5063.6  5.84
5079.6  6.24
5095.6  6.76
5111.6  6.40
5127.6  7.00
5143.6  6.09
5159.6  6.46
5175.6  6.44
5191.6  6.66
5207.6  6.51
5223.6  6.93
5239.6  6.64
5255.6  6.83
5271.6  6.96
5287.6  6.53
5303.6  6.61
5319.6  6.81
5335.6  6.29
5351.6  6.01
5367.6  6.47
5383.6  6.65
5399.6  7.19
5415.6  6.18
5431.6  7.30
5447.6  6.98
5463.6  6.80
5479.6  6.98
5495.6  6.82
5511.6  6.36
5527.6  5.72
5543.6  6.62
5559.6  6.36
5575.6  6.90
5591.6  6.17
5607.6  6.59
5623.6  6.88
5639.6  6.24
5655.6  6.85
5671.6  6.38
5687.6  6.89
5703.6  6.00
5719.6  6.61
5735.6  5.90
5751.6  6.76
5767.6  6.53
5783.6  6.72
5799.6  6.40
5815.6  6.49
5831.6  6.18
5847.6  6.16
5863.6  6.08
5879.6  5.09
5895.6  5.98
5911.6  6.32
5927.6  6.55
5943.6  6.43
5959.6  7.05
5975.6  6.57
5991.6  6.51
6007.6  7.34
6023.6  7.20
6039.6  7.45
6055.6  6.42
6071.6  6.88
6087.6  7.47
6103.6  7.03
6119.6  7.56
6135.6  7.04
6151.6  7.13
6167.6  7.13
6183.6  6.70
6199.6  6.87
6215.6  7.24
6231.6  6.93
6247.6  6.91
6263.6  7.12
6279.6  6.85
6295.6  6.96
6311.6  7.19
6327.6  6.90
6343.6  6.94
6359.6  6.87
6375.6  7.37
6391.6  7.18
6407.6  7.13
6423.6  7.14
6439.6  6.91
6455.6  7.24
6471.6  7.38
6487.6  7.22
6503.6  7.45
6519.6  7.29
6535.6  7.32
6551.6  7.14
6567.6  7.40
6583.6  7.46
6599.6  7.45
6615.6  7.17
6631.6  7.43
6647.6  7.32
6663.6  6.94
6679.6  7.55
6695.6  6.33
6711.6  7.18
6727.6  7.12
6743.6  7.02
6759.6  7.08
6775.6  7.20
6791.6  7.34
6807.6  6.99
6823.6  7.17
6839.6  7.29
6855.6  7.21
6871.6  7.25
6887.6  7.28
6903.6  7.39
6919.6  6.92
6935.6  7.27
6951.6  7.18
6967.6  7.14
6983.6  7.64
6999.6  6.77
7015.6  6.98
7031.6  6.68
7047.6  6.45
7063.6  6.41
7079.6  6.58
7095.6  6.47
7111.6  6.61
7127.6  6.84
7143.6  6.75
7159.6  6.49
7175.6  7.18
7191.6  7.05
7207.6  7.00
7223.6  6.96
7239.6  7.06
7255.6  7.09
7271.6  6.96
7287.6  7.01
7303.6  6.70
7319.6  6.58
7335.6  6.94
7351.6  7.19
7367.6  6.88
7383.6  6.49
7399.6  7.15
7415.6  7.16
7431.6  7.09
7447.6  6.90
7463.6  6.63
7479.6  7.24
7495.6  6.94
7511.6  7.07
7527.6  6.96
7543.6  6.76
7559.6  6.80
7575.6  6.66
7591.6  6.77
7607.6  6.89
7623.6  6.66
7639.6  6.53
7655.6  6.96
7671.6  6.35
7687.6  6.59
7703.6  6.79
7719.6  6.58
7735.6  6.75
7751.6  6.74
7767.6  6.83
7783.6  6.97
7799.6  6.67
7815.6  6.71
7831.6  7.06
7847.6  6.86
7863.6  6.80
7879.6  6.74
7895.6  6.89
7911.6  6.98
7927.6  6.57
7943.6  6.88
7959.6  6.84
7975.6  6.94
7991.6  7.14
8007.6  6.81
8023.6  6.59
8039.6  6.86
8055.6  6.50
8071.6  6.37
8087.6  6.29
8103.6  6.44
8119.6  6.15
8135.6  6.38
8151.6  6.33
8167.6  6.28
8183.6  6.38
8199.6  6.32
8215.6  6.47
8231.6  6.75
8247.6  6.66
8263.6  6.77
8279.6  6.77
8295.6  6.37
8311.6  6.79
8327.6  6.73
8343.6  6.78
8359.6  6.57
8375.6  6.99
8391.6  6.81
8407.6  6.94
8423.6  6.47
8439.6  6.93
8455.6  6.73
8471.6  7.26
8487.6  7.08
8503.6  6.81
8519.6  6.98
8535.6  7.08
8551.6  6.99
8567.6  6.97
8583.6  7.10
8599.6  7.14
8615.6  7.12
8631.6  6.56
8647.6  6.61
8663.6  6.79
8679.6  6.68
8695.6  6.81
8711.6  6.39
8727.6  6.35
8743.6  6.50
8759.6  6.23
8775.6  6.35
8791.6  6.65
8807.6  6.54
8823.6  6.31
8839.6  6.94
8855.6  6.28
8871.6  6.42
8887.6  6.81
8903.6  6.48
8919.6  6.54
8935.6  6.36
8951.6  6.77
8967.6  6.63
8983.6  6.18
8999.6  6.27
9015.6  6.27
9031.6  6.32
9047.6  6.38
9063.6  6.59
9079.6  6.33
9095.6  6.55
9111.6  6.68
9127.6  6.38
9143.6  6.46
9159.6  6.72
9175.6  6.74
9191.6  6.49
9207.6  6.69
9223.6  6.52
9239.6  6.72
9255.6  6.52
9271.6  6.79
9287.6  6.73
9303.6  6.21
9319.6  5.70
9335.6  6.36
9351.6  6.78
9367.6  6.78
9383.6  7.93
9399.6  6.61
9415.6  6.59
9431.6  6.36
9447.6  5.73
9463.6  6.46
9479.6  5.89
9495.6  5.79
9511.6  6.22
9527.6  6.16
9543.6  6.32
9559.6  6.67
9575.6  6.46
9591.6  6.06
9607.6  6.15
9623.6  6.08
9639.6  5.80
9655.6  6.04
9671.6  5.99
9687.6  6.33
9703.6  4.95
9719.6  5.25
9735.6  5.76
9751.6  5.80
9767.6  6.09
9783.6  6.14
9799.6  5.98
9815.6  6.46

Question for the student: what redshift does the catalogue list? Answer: 0.136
